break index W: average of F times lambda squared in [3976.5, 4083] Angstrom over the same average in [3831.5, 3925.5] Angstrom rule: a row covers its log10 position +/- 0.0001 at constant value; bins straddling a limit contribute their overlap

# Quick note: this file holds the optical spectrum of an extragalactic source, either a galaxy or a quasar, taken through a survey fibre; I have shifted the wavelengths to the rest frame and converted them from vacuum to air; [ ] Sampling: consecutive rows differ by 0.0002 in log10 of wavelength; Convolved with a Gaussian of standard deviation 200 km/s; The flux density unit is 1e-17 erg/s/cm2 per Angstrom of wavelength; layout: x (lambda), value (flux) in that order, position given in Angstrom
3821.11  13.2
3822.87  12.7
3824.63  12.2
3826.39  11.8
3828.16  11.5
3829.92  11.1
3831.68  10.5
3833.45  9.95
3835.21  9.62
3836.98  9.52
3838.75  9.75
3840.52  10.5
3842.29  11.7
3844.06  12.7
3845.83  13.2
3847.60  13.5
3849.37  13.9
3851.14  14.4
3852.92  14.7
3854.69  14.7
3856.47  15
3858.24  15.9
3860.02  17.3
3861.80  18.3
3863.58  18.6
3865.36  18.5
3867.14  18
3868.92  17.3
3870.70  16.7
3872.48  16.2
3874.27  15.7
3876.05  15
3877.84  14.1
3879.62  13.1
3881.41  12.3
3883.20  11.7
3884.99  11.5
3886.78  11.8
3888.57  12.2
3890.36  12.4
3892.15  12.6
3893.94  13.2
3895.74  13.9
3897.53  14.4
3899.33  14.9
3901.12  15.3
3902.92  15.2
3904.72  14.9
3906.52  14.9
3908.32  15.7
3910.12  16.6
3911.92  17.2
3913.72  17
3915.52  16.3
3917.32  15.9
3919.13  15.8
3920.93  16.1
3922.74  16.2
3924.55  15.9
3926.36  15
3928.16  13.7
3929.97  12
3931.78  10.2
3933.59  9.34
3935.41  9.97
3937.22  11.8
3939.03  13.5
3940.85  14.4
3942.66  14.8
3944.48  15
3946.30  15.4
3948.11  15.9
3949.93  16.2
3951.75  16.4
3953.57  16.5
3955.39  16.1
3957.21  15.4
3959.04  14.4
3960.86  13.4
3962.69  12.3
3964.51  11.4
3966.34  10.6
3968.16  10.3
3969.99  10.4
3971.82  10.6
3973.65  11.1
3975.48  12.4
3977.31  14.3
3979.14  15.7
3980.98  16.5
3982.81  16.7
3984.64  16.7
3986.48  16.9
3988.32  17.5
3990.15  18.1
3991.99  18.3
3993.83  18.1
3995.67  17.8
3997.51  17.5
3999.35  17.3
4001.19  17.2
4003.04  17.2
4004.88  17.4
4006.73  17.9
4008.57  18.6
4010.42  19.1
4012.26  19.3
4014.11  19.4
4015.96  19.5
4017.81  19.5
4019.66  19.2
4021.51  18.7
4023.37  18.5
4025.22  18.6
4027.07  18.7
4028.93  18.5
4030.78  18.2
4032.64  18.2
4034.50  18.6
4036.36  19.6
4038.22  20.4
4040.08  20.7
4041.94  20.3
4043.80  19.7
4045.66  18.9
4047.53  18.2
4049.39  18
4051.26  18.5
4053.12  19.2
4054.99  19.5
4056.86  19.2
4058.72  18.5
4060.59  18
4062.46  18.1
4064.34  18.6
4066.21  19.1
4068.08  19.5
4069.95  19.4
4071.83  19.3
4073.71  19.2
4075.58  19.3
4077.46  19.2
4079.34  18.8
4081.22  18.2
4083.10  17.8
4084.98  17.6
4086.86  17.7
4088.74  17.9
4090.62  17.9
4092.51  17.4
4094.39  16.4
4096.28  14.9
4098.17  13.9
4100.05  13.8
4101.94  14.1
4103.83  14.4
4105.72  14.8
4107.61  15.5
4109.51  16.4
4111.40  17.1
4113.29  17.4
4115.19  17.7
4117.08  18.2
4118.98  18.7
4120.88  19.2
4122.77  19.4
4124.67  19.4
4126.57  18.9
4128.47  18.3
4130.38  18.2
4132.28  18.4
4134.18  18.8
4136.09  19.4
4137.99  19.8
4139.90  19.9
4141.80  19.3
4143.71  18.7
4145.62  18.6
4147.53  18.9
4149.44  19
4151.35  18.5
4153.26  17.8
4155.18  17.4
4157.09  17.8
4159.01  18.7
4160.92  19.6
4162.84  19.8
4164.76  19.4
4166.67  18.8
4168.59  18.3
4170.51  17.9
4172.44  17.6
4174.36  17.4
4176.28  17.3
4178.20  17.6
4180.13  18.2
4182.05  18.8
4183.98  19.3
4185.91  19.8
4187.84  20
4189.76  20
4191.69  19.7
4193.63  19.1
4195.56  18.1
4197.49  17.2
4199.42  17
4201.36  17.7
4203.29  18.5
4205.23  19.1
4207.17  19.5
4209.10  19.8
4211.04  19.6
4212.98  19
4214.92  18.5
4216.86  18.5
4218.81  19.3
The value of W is 1.4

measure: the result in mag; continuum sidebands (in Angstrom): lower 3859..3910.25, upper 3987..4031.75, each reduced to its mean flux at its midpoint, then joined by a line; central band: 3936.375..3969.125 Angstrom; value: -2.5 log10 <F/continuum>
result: 0.19 mag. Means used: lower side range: 14.9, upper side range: 18.3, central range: 14.1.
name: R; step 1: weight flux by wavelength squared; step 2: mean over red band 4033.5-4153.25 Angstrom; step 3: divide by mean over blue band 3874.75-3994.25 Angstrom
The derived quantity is 1.38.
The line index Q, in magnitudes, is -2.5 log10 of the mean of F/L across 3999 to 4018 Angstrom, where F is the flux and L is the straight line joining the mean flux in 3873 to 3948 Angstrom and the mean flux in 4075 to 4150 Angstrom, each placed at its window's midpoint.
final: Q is -0.16 mag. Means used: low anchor 14.1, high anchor 17.7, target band 18.4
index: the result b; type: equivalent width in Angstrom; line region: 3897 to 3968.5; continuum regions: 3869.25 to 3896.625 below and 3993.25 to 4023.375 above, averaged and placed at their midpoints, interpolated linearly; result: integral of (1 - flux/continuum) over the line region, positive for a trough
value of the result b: 4.4 Angstrom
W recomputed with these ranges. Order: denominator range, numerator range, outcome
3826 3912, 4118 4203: 1.55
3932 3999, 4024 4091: 1.36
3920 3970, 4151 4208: 1.52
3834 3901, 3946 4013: 1.18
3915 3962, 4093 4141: 1.31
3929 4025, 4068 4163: 1.24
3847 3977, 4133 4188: 1.47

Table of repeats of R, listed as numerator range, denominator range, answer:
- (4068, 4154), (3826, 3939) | 1.44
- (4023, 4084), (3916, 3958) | 1.39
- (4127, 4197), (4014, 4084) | 1.04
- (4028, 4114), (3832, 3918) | 1.38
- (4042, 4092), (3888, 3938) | 1.42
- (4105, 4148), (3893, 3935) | 1.39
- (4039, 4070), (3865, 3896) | 1.47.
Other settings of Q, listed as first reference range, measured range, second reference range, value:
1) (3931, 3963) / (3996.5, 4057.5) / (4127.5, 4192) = -0.19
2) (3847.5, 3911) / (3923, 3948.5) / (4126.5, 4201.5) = 0.17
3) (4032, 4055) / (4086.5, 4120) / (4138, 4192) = 0.16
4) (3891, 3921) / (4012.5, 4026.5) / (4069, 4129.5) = -0.15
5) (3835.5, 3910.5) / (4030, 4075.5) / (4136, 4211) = -0.13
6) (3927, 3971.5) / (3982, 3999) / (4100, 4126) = -0.23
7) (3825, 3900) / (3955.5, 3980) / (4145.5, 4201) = 0.21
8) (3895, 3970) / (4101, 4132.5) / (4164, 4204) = 0.00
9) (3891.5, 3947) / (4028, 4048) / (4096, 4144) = -0.18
